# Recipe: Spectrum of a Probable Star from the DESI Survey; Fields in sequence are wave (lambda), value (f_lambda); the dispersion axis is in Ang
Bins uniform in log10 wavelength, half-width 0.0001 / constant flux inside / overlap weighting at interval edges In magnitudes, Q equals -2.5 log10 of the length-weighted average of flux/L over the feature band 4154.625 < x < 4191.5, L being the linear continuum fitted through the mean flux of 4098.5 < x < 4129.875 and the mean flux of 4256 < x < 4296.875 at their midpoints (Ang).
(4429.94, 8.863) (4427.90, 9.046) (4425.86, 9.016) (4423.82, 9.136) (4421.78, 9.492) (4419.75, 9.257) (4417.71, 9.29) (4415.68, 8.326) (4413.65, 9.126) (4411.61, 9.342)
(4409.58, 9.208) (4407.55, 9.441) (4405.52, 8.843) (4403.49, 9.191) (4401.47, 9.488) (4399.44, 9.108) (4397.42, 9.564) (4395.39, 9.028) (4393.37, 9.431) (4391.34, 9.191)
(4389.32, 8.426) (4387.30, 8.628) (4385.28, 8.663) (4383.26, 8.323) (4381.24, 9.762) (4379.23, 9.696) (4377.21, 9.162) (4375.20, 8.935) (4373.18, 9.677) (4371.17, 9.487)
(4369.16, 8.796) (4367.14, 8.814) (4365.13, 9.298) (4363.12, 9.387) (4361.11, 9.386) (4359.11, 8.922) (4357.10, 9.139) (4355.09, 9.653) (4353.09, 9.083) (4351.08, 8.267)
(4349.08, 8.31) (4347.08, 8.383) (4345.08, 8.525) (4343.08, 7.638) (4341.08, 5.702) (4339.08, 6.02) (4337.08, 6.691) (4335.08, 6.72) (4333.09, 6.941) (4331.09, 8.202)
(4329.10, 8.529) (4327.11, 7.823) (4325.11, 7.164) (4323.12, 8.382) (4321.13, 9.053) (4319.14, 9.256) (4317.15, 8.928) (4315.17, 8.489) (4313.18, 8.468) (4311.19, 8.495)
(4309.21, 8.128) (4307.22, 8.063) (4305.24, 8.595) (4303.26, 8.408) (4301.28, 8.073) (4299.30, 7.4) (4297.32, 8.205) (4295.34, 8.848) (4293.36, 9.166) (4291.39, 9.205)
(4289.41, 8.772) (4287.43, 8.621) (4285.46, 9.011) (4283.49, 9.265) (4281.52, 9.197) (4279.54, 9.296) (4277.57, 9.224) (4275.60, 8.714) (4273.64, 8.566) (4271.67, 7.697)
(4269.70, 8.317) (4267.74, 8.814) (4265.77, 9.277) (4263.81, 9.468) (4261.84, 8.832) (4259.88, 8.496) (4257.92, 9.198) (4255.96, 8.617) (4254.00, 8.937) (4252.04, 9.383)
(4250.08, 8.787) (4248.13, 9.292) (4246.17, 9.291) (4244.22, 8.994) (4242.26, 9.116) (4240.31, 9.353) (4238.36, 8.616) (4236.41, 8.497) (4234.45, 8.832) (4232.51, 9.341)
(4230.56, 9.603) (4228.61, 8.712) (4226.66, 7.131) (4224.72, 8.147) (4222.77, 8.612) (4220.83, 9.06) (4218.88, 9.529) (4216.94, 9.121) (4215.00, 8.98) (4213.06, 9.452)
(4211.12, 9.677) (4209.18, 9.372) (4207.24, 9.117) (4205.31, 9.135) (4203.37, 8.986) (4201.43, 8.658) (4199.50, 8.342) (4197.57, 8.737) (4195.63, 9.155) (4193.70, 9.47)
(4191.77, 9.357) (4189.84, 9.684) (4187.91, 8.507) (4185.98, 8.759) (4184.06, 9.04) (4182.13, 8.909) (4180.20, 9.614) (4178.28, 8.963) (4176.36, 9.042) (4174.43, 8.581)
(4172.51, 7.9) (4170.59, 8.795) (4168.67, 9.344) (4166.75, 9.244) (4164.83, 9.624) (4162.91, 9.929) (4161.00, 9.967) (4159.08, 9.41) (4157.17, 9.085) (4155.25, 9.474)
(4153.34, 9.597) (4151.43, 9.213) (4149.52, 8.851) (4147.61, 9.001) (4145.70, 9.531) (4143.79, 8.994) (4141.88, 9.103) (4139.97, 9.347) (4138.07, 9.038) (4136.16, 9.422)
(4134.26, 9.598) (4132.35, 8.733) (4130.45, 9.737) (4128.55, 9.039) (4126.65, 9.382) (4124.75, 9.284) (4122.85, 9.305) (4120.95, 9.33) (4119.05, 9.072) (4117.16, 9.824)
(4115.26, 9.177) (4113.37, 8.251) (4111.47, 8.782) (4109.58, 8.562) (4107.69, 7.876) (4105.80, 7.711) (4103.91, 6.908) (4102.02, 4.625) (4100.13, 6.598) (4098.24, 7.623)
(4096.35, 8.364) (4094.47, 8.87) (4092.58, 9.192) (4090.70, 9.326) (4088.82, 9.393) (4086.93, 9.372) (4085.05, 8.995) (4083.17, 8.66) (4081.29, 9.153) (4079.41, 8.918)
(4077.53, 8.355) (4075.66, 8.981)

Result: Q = -0.07 mag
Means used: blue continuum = 8.36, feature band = 9.15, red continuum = 8.88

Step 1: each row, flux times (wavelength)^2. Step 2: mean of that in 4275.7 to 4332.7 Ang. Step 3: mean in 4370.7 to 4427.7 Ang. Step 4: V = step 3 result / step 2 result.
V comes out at 1.1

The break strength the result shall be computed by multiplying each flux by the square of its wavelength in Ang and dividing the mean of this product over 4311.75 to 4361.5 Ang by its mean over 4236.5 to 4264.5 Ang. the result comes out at 0.9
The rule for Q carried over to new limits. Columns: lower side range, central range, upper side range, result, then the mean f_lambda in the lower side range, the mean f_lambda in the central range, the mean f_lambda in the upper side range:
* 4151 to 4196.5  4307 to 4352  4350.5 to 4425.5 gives 0.158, 9.19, 7.92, 9.14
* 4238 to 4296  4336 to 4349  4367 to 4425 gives 0.244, 8.95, 7.24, 9.14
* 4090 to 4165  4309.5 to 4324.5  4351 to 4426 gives 0.050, 8.86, 8.66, 9.14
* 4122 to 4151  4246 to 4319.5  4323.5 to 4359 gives -0.065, 9.22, 8.75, 7.85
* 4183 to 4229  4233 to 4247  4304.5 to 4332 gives -0.023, 8.95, 8.97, 8.4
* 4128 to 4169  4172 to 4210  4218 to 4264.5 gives 0.019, 9.33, 8.98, 8.9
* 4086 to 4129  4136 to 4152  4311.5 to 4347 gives -0.093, 8.51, 9.15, 7.82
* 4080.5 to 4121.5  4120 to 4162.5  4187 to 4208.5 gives -0.076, 8.43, 9.3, 9.02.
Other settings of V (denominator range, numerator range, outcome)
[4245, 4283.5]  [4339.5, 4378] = 1.02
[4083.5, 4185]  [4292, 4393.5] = 1.05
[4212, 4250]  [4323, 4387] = 1.00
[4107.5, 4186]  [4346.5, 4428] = 1.11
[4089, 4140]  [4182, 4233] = 1.09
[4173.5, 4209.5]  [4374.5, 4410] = 1.11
